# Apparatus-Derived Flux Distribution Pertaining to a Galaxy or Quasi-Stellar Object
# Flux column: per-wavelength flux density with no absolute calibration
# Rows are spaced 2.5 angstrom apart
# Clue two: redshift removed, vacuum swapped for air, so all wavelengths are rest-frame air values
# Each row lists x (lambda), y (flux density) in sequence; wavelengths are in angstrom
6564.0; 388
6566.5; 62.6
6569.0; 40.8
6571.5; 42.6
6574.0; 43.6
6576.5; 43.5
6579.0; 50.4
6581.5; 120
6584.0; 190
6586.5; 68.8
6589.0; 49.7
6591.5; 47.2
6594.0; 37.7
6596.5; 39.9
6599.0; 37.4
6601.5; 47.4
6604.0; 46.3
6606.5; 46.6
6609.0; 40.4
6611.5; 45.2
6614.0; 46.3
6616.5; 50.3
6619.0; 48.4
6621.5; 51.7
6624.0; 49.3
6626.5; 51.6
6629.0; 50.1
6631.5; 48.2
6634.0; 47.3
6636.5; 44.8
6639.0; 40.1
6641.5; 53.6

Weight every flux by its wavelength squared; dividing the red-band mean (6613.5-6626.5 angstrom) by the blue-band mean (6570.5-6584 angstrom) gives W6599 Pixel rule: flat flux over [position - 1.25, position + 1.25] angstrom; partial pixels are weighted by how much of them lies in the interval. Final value 0.69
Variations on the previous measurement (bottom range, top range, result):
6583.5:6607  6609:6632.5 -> 0.85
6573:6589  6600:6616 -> 0.55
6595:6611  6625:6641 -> 1.11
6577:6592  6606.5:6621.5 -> 0.54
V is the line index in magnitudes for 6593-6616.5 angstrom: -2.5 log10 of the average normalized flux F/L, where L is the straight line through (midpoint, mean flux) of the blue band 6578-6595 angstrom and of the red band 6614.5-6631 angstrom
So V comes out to 0.43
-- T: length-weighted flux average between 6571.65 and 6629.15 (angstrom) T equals 56.5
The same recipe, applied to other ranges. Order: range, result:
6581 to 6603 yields 68.9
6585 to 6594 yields 56.5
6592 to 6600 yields 39.2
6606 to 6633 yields 48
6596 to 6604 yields 42.5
